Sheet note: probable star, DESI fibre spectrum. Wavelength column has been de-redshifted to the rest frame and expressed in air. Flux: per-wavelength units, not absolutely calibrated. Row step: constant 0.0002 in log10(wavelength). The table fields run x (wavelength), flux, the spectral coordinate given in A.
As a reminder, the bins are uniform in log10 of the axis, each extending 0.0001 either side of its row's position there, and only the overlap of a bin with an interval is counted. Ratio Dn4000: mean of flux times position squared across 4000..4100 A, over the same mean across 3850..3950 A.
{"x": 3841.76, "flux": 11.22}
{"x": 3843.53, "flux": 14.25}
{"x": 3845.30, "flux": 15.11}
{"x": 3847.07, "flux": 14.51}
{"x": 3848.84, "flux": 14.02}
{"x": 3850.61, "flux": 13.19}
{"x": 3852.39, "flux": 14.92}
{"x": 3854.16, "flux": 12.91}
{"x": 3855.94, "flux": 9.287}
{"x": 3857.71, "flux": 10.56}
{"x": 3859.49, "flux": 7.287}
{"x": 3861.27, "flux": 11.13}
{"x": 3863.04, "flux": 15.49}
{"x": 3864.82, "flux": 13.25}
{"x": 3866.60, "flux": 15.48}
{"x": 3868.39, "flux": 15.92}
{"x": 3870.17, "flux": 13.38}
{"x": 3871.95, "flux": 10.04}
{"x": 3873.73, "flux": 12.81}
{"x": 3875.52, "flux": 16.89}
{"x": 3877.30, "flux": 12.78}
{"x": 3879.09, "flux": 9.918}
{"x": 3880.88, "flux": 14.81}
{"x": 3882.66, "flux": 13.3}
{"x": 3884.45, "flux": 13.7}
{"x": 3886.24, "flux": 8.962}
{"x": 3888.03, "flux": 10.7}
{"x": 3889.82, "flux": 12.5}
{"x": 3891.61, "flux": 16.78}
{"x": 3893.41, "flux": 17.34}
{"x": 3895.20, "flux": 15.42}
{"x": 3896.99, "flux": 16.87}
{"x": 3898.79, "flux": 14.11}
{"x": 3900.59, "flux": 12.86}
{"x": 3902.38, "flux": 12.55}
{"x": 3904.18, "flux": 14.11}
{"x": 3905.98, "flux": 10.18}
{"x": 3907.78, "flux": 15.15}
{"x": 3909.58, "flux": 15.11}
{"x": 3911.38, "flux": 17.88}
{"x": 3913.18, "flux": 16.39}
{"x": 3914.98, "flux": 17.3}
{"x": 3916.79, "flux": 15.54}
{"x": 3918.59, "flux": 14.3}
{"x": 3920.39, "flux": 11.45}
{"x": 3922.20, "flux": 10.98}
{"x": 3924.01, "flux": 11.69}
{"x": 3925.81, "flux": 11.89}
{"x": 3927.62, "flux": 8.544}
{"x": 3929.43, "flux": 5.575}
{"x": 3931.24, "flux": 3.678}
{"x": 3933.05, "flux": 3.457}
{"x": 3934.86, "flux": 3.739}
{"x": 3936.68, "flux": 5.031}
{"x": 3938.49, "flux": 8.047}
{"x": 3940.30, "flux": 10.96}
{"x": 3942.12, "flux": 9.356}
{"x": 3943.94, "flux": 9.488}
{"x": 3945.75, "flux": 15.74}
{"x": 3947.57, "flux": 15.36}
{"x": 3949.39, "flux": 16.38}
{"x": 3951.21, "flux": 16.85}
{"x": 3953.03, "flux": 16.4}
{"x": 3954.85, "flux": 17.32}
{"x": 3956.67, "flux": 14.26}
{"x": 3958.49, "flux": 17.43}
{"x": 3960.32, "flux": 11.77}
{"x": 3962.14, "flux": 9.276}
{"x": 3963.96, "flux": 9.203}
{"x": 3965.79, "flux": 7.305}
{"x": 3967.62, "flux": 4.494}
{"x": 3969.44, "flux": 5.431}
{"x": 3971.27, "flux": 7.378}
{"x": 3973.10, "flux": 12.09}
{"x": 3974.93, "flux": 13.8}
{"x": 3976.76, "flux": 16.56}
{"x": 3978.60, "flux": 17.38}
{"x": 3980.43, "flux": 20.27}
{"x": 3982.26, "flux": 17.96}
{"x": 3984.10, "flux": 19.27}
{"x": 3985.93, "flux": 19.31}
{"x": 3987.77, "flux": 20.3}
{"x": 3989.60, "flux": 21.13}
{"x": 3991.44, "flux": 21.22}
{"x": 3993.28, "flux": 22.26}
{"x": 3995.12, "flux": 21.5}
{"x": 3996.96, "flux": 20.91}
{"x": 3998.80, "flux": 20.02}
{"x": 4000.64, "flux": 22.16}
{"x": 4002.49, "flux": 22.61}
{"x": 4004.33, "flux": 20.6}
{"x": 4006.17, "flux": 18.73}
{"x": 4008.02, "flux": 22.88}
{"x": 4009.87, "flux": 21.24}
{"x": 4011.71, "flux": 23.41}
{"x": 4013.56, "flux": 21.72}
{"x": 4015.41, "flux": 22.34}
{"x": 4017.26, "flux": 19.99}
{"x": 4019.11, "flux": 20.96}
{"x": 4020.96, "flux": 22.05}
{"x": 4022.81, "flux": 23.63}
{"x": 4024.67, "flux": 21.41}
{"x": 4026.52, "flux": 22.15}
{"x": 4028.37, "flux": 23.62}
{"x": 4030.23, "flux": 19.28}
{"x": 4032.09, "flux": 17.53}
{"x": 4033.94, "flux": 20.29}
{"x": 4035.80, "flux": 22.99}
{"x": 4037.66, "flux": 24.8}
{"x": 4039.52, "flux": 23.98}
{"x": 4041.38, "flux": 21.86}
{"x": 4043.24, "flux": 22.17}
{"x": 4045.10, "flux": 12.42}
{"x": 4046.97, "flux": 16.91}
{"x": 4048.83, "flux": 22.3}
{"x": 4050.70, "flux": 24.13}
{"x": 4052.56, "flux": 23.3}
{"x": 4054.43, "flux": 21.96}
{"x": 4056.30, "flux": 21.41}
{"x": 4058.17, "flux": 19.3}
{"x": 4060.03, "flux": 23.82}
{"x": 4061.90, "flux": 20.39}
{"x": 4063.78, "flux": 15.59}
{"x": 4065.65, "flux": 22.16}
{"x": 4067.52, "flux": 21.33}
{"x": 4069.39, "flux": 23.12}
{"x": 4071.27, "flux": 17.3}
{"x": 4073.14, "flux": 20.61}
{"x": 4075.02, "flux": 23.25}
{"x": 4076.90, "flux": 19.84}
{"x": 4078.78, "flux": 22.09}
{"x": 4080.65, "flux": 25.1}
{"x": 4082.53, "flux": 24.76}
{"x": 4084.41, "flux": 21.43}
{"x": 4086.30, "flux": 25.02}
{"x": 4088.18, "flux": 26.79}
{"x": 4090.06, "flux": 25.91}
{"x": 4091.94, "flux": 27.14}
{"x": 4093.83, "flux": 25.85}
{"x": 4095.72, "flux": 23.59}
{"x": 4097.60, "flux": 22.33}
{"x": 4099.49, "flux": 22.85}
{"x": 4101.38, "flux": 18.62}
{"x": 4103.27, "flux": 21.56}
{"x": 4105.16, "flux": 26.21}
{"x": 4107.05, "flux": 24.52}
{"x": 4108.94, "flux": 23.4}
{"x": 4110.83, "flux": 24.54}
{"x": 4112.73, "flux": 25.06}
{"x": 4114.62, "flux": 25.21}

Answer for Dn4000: 1.92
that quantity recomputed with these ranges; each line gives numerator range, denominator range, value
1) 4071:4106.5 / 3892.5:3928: 1.81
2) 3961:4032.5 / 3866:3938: 1.55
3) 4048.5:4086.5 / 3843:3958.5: 1.85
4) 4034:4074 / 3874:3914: 1.63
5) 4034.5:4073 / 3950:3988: 1.58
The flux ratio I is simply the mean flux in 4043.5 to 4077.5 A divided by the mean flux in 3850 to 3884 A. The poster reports 1.6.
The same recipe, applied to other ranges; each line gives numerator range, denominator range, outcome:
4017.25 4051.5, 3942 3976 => 1.74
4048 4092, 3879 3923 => 1.59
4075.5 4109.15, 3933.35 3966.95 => 2.03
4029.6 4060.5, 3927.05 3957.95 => 1.97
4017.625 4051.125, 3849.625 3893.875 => 1.64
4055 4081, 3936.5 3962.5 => 1.59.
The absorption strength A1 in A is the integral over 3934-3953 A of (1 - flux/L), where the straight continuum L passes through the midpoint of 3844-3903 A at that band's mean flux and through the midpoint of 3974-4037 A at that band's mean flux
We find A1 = 6.5 A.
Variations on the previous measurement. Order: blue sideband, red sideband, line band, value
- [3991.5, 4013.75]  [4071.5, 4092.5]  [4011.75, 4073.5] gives 3.71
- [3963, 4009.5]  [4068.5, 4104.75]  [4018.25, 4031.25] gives -1.68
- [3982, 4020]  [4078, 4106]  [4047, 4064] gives 1.05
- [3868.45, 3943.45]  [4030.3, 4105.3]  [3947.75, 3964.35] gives 0.65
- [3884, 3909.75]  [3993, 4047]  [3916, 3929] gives 2.95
